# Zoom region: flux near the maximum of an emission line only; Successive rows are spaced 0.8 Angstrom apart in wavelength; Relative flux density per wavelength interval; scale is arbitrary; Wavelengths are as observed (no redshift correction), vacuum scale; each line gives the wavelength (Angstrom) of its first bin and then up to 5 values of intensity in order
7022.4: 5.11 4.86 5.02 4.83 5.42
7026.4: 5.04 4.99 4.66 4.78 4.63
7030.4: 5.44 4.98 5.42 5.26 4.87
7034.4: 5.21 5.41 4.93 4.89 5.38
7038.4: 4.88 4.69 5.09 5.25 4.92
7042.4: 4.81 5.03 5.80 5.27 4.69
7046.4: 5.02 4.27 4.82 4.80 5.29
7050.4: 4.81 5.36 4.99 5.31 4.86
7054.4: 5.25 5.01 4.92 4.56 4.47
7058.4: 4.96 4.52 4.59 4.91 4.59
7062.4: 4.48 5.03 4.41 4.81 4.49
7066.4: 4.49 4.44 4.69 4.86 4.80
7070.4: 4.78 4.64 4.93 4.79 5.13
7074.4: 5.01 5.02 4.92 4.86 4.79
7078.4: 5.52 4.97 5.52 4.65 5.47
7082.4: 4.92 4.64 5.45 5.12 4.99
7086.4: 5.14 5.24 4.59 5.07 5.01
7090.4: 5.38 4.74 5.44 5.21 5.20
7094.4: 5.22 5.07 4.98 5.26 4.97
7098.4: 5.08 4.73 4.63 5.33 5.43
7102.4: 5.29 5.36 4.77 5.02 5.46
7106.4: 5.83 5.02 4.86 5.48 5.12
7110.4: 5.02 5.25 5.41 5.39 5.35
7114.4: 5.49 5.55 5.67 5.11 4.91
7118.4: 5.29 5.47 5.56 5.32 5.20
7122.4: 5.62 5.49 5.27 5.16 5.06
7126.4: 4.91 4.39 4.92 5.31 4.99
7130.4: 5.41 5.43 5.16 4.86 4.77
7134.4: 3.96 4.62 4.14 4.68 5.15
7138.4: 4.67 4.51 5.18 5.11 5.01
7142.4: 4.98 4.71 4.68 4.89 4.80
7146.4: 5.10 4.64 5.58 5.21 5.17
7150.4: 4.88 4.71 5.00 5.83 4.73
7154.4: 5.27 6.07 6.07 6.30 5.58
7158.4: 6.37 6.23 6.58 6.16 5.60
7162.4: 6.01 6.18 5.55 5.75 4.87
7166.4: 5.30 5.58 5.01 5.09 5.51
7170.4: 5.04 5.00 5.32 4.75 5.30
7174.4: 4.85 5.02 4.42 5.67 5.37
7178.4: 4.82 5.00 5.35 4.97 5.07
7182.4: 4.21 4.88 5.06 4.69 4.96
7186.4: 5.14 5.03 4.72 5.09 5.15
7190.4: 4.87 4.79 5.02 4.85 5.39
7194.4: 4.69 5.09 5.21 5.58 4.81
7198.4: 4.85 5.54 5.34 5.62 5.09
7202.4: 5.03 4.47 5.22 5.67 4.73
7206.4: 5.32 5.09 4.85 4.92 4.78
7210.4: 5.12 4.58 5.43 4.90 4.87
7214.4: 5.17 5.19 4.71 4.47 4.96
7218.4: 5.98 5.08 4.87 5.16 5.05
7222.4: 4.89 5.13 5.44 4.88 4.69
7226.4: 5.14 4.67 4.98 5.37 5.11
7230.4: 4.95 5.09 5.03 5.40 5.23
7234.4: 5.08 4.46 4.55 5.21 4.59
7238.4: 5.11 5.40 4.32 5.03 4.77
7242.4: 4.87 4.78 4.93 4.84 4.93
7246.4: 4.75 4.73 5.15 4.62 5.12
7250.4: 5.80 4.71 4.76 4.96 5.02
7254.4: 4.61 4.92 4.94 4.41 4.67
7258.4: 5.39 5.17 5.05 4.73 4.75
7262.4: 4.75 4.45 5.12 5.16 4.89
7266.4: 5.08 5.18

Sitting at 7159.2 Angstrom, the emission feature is [N II] 6583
